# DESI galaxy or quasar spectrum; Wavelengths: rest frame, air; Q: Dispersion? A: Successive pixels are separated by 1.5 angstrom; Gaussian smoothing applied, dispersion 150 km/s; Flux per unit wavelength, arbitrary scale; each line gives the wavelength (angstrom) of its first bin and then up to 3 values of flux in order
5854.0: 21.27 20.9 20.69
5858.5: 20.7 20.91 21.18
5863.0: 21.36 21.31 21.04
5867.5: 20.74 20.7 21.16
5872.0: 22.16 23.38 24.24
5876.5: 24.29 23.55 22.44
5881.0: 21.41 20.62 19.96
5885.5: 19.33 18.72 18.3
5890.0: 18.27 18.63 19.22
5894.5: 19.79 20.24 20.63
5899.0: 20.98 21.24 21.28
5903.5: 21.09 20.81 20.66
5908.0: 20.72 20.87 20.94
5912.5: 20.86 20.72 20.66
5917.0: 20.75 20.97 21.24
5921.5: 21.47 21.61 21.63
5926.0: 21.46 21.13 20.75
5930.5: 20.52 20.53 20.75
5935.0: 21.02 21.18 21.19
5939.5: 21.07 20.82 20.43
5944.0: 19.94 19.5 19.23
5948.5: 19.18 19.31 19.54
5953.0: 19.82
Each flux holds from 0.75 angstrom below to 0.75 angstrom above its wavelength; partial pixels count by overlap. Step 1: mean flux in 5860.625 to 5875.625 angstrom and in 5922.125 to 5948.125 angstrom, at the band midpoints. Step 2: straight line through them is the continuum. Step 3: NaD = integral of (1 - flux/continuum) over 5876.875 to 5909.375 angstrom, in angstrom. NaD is 1.4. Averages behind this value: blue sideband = 21.7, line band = 20.4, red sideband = 20.7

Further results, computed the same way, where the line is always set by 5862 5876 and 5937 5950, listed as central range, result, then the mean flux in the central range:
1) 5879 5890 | 0.8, 19.9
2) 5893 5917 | 0.3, 20.7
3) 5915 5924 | -0.2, 21.1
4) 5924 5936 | -0.3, 21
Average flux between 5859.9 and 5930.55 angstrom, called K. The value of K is 21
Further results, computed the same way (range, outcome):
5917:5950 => 20.7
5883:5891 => 19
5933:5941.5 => 21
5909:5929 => 21.1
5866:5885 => 22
